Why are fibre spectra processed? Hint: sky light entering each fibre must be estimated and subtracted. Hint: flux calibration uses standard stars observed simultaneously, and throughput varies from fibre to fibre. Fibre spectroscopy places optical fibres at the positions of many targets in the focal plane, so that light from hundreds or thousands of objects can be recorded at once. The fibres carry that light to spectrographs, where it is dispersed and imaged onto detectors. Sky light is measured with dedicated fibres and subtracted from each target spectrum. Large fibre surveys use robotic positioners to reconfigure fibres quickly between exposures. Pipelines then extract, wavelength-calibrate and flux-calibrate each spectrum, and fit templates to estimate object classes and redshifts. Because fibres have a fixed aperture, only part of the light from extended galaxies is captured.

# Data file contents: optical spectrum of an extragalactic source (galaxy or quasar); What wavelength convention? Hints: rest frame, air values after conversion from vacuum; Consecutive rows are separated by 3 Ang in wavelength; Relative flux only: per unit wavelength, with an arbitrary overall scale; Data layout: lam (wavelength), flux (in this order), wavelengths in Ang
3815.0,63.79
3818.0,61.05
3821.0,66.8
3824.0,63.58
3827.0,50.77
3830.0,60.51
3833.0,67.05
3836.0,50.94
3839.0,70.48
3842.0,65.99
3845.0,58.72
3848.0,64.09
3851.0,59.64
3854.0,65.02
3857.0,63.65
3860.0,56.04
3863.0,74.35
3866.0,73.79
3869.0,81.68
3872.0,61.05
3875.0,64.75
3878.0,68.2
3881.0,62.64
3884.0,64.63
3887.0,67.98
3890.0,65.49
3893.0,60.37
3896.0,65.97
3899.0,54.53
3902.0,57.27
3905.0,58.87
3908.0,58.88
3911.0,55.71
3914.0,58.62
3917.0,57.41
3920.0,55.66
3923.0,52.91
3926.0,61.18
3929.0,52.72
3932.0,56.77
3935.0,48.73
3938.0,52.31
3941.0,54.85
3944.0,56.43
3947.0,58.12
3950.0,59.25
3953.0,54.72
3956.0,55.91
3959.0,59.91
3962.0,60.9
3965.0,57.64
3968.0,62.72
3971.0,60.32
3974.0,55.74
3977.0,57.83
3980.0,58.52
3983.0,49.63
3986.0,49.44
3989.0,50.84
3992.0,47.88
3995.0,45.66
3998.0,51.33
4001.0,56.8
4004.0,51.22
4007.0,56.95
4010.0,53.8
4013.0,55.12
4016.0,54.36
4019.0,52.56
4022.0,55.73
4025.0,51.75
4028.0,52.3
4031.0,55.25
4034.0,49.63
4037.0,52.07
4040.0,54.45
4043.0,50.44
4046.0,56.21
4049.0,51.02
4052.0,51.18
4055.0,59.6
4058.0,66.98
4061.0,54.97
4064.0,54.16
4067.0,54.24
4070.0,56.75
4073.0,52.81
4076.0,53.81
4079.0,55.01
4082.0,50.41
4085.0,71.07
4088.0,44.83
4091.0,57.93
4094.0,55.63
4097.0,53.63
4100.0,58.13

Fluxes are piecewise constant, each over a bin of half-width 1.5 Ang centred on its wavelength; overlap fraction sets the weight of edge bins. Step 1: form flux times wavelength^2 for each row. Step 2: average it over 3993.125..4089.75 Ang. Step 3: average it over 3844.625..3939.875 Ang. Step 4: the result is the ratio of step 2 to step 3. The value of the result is 0.95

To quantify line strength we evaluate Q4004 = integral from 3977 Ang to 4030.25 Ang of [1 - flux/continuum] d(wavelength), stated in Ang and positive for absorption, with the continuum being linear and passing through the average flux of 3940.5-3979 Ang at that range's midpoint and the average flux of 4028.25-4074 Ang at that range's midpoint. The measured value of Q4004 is 3.4 Ang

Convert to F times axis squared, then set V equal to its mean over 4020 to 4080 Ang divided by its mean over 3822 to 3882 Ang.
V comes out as 0.94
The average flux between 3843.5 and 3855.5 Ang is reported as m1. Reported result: 61.9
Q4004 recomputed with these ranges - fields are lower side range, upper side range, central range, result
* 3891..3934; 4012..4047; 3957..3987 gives -1.06 Ang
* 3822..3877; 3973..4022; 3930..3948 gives 0.94 Ang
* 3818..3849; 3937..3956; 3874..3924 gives -1.80 Ang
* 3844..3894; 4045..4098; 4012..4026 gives 1.02 Ang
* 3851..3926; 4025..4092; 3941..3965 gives 0.78 Ang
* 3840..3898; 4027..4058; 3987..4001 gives 1.79 Ang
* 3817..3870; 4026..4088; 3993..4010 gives 1.43 Ang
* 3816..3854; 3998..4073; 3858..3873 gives -2.18 Ang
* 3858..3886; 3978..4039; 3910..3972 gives 3.14 Ang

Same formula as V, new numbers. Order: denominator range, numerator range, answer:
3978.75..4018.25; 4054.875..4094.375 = 1.11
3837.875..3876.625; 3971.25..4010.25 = 0.86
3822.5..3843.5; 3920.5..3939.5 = 0.93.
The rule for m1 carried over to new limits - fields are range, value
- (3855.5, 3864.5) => 64.7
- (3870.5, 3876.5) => 62.9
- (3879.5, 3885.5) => 63.6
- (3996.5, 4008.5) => 54.1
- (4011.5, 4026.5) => 53.9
